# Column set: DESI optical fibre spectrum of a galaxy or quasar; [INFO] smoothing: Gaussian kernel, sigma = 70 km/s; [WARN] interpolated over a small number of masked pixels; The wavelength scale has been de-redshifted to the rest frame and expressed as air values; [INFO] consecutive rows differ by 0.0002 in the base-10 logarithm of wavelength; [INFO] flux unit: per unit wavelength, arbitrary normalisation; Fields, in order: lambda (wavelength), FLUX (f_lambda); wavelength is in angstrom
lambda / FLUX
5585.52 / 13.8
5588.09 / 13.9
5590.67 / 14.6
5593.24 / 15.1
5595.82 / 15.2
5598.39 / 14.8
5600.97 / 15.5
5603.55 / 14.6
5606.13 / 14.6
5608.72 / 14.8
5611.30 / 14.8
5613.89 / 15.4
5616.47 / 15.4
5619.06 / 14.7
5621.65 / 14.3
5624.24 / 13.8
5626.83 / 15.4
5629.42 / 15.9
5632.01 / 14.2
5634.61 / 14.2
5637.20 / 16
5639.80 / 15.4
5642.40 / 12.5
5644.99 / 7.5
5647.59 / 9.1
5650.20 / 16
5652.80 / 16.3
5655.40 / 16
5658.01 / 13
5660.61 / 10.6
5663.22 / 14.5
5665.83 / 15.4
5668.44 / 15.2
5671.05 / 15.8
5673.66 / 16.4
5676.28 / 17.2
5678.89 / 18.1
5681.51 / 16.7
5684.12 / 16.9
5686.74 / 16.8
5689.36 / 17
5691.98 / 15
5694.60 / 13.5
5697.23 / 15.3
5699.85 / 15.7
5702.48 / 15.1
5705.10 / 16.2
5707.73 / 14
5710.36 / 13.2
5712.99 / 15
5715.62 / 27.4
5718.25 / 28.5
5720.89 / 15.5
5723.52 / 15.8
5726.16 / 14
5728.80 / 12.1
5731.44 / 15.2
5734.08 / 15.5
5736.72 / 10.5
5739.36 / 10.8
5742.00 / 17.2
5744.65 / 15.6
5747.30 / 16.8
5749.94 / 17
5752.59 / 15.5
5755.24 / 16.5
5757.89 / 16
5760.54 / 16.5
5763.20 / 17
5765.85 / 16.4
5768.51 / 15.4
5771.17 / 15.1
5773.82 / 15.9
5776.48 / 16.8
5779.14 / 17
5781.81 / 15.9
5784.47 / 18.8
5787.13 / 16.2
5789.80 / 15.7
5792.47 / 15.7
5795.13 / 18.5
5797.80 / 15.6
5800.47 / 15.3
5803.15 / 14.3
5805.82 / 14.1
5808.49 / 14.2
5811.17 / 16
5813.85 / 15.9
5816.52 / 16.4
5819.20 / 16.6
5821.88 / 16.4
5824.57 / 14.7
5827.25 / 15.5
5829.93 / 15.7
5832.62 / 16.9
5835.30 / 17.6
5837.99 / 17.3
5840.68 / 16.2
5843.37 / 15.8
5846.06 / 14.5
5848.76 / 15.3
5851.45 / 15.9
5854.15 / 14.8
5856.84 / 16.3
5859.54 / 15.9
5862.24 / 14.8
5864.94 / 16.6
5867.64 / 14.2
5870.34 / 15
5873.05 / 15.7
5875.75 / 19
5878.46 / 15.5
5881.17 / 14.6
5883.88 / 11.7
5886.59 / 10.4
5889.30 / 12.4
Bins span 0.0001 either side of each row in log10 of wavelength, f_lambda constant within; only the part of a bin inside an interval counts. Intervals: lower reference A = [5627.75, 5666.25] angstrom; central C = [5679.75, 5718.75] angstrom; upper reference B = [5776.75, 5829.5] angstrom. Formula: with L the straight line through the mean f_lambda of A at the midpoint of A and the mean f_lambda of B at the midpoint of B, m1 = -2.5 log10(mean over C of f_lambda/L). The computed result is -0.16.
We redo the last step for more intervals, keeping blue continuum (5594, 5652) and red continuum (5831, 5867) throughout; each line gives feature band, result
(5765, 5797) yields -0.07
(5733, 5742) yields 0.17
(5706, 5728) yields -0.18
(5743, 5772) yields -0.06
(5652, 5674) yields -0.01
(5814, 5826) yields -0.02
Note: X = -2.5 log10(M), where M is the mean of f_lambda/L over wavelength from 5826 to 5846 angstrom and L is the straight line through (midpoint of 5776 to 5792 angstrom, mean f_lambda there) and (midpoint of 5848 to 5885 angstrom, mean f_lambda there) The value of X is -0.03 mag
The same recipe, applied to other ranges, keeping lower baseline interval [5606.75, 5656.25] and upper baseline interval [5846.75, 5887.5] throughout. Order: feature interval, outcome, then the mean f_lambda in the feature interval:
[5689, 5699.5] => -0.04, 15.1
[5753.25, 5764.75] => -0.12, 16.4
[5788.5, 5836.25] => -0.07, 15.8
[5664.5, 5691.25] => -0.15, 16.5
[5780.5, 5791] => -0.13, 16.7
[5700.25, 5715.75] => -0.10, 15.9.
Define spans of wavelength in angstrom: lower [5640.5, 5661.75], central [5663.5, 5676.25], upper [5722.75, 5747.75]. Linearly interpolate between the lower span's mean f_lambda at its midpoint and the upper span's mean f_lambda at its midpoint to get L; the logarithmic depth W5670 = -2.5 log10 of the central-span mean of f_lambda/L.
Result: -0.203 mag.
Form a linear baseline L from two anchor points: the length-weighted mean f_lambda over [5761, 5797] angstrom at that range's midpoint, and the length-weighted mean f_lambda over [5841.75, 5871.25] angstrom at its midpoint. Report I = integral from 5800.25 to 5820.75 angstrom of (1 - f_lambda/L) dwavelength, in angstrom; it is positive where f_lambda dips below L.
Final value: 0.9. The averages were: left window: 16.5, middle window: 15.4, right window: 15.4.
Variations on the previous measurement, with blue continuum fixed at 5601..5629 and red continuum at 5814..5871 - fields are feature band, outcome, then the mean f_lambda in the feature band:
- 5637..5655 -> 2.11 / 13.2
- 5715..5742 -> -1.66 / 16.3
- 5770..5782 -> -0.48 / 16.2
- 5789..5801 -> -0.46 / 16.2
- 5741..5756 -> -0.96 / 16.4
